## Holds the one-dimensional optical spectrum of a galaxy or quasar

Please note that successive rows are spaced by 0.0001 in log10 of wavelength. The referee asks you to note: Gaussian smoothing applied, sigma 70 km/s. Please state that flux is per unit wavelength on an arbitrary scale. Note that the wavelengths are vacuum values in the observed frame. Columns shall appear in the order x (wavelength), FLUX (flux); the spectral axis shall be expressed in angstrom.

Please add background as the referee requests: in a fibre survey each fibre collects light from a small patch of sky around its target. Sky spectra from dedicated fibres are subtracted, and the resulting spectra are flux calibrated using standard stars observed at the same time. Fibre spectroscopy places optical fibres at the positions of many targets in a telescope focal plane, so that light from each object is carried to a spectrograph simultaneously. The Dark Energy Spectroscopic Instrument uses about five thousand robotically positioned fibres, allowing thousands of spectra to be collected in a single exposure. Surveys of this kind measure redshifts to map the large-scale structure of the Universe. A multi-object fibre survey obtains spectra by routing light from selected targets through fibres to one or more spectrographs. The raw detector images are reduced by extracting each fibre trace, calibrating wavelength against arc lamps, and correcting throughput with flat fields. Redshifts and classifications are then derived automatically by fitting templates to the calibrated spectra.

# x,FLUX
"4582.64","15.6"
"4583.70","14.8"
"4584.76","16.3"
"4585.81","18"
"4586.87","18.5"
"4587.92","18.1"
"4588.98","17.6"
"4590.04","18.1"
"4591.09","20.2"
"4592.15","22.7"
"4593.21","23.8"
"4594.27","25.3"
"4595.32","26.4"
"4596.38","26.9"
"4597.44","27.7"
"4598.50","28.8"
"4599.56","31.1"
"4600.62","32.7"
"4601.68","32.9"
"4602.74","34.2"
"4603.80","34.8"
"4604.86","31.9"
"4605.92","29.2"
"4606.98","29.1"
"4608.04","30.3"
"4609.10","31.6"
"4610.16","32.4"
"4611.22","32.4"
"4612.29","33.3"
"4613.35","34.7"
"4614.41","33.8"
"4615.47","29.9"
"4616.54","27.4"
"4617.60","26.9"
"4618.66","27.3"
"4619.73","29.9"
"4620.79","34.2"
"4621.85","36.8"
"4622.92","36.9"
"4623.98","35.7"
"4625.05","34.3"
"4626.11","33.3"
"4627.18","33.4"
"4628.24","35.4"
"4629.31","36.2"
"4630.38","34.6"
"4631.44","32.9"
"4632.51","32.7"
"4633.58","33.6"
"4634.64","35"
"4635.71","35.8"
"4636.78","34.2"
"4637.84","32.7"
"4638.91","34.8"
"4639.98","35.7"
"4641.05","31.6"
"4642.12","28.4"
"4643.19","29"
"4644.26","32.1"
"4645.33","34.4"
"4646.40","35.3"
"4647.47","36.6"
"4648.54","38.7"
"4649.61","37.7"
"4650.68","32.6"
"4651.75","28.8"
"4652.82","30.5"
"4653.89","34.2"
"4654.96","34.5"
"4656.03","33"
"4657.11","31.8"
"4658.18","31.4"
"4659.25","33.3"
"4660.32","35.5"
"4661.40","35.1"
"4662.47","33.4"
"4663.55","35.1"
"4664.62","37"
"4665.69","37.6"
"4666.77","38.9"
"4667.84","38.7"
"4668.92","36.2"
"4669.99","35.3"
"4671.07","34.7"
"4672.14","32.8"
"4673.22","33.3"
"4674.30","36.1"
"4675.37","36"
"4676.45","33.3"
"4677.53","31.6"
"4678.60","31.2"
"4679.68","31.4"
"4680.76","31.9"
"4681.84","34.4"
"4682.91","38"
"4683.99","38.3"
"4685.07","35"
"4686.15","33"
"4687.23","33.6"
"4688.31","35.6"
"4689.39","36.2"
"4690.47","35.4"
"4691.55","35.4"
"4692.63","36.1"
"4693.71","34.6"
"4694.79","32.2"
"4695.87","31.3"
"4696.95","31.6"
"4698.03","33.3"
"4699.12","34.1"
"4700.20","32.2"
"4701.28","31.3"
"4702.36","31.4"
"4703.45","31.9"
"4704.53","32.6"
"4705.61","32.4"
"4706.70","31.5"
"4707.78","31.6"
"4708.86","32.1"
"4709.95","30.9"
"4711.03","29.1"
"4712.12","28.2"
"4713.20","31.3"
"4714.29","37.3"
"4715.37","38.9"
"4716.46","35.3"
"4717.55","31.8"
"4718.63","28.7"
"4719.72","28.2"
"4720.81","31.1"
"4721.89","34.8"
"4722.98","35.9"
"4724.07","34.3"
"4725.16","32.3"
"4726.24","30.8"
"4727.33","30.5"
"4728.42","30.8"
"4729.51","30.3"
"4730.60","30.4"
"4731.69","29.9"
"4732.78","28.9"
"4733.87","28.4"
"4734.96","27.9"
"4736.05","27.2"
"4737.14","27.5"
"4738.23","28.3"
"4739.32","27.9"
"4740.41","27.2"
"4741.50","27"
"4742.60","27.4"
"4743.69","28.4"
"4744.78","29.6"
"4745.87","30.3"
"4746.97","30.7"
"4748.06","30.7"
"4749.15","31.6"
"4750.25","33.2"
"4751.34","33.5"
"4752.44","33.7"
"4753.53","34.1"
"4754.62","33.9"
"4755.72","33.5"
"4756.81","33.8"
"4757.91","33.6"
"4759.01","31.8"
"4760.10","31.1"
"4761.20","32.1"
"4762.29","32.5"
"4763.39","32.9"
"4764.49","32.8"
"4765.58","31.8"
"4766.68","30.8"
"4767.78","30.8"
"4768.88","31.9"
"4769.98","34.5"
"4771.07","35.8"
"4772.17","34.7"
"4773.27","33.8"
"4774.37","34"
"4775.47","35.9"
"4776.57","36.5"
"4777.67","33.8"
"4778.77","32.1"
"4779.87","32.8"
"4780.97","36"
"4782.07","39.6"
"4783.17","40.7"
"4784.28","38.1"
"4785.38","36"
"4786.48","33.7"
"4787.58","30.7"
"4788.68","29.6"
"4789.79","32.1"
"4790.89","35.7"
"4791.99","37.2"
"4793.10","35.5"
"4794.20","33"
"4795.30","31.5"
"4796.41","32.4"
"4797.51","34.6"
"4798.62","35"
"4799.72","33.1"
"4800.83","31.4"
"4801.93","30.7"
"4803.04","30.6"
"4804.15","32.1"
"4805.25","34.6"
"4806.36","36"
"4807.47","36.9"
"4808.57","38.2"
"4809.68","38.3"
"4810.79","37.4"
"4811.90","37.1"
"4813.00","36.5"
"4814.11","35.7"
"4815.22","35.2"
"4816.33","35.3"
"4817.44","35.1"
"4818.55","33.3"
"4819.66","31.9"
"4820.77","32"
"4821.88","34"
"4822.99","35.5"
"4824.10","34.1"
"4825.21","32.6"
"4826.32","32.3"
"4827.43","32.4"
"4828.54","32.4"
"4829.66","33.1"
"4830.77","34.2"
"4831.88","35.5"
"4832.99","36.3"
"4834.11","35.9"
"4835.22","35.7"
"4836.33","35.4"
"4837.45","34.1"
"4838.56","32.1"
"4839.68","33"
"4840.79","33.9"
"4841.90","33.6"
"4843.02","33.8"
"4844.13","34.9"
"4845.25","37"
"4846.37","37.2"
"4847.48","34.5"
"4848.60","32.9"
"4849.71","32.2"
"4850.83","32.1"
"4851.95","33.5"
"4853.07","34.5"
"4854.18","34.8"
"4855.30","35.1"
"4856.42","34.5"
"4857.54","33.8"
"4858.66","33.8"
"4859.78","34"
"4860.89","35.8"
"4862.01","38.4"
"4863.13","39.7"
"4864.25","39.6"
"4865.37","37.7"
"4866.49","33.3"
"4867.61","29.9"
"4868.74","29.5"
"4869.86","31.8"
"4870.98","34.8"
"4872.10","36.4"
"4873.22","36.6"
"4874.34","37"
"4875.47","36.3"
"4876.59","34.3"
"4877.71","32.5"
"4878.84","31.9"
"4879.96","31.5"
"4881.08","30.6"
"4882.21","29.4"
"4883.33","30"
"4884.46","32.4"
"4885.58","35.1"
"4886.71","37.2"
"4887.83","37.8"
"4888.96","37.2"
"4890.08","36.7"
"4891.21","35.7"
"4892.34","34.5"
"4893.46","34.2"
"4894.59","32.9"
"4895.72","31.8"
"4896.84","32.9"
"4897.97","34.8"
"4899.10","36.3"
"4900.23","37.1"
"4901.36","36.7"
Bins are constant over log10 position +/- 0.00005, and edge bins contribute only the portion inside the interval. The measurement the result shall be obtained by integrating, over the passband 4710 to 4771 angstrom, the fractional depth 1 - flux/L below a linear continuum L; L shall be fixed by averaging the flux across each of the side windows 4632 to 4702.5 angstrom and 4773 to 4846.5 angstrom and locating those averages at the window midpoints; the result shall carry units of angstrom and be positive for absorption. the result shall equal 5.24 angstrom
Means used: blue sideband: 34.1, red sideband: 34.5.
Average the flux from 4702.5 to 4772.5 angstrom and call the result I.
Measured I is 31.5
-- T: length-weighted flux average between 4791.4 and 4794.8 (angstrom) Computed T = 35.2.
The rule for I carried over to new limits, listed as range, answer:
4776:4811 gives 34.5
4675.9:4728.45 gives 33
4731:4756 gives 30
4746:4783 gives 33.4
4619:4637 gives 34.3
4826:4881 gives 34.4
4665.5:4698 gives 34.6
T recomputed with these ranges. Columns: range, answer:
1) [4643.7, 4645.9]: 33.2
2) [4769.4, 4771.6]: 35.2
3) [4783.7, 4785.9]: 37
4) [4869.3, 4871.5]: 33.3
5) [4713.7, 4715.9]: 38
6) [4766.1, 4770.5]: 31.9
